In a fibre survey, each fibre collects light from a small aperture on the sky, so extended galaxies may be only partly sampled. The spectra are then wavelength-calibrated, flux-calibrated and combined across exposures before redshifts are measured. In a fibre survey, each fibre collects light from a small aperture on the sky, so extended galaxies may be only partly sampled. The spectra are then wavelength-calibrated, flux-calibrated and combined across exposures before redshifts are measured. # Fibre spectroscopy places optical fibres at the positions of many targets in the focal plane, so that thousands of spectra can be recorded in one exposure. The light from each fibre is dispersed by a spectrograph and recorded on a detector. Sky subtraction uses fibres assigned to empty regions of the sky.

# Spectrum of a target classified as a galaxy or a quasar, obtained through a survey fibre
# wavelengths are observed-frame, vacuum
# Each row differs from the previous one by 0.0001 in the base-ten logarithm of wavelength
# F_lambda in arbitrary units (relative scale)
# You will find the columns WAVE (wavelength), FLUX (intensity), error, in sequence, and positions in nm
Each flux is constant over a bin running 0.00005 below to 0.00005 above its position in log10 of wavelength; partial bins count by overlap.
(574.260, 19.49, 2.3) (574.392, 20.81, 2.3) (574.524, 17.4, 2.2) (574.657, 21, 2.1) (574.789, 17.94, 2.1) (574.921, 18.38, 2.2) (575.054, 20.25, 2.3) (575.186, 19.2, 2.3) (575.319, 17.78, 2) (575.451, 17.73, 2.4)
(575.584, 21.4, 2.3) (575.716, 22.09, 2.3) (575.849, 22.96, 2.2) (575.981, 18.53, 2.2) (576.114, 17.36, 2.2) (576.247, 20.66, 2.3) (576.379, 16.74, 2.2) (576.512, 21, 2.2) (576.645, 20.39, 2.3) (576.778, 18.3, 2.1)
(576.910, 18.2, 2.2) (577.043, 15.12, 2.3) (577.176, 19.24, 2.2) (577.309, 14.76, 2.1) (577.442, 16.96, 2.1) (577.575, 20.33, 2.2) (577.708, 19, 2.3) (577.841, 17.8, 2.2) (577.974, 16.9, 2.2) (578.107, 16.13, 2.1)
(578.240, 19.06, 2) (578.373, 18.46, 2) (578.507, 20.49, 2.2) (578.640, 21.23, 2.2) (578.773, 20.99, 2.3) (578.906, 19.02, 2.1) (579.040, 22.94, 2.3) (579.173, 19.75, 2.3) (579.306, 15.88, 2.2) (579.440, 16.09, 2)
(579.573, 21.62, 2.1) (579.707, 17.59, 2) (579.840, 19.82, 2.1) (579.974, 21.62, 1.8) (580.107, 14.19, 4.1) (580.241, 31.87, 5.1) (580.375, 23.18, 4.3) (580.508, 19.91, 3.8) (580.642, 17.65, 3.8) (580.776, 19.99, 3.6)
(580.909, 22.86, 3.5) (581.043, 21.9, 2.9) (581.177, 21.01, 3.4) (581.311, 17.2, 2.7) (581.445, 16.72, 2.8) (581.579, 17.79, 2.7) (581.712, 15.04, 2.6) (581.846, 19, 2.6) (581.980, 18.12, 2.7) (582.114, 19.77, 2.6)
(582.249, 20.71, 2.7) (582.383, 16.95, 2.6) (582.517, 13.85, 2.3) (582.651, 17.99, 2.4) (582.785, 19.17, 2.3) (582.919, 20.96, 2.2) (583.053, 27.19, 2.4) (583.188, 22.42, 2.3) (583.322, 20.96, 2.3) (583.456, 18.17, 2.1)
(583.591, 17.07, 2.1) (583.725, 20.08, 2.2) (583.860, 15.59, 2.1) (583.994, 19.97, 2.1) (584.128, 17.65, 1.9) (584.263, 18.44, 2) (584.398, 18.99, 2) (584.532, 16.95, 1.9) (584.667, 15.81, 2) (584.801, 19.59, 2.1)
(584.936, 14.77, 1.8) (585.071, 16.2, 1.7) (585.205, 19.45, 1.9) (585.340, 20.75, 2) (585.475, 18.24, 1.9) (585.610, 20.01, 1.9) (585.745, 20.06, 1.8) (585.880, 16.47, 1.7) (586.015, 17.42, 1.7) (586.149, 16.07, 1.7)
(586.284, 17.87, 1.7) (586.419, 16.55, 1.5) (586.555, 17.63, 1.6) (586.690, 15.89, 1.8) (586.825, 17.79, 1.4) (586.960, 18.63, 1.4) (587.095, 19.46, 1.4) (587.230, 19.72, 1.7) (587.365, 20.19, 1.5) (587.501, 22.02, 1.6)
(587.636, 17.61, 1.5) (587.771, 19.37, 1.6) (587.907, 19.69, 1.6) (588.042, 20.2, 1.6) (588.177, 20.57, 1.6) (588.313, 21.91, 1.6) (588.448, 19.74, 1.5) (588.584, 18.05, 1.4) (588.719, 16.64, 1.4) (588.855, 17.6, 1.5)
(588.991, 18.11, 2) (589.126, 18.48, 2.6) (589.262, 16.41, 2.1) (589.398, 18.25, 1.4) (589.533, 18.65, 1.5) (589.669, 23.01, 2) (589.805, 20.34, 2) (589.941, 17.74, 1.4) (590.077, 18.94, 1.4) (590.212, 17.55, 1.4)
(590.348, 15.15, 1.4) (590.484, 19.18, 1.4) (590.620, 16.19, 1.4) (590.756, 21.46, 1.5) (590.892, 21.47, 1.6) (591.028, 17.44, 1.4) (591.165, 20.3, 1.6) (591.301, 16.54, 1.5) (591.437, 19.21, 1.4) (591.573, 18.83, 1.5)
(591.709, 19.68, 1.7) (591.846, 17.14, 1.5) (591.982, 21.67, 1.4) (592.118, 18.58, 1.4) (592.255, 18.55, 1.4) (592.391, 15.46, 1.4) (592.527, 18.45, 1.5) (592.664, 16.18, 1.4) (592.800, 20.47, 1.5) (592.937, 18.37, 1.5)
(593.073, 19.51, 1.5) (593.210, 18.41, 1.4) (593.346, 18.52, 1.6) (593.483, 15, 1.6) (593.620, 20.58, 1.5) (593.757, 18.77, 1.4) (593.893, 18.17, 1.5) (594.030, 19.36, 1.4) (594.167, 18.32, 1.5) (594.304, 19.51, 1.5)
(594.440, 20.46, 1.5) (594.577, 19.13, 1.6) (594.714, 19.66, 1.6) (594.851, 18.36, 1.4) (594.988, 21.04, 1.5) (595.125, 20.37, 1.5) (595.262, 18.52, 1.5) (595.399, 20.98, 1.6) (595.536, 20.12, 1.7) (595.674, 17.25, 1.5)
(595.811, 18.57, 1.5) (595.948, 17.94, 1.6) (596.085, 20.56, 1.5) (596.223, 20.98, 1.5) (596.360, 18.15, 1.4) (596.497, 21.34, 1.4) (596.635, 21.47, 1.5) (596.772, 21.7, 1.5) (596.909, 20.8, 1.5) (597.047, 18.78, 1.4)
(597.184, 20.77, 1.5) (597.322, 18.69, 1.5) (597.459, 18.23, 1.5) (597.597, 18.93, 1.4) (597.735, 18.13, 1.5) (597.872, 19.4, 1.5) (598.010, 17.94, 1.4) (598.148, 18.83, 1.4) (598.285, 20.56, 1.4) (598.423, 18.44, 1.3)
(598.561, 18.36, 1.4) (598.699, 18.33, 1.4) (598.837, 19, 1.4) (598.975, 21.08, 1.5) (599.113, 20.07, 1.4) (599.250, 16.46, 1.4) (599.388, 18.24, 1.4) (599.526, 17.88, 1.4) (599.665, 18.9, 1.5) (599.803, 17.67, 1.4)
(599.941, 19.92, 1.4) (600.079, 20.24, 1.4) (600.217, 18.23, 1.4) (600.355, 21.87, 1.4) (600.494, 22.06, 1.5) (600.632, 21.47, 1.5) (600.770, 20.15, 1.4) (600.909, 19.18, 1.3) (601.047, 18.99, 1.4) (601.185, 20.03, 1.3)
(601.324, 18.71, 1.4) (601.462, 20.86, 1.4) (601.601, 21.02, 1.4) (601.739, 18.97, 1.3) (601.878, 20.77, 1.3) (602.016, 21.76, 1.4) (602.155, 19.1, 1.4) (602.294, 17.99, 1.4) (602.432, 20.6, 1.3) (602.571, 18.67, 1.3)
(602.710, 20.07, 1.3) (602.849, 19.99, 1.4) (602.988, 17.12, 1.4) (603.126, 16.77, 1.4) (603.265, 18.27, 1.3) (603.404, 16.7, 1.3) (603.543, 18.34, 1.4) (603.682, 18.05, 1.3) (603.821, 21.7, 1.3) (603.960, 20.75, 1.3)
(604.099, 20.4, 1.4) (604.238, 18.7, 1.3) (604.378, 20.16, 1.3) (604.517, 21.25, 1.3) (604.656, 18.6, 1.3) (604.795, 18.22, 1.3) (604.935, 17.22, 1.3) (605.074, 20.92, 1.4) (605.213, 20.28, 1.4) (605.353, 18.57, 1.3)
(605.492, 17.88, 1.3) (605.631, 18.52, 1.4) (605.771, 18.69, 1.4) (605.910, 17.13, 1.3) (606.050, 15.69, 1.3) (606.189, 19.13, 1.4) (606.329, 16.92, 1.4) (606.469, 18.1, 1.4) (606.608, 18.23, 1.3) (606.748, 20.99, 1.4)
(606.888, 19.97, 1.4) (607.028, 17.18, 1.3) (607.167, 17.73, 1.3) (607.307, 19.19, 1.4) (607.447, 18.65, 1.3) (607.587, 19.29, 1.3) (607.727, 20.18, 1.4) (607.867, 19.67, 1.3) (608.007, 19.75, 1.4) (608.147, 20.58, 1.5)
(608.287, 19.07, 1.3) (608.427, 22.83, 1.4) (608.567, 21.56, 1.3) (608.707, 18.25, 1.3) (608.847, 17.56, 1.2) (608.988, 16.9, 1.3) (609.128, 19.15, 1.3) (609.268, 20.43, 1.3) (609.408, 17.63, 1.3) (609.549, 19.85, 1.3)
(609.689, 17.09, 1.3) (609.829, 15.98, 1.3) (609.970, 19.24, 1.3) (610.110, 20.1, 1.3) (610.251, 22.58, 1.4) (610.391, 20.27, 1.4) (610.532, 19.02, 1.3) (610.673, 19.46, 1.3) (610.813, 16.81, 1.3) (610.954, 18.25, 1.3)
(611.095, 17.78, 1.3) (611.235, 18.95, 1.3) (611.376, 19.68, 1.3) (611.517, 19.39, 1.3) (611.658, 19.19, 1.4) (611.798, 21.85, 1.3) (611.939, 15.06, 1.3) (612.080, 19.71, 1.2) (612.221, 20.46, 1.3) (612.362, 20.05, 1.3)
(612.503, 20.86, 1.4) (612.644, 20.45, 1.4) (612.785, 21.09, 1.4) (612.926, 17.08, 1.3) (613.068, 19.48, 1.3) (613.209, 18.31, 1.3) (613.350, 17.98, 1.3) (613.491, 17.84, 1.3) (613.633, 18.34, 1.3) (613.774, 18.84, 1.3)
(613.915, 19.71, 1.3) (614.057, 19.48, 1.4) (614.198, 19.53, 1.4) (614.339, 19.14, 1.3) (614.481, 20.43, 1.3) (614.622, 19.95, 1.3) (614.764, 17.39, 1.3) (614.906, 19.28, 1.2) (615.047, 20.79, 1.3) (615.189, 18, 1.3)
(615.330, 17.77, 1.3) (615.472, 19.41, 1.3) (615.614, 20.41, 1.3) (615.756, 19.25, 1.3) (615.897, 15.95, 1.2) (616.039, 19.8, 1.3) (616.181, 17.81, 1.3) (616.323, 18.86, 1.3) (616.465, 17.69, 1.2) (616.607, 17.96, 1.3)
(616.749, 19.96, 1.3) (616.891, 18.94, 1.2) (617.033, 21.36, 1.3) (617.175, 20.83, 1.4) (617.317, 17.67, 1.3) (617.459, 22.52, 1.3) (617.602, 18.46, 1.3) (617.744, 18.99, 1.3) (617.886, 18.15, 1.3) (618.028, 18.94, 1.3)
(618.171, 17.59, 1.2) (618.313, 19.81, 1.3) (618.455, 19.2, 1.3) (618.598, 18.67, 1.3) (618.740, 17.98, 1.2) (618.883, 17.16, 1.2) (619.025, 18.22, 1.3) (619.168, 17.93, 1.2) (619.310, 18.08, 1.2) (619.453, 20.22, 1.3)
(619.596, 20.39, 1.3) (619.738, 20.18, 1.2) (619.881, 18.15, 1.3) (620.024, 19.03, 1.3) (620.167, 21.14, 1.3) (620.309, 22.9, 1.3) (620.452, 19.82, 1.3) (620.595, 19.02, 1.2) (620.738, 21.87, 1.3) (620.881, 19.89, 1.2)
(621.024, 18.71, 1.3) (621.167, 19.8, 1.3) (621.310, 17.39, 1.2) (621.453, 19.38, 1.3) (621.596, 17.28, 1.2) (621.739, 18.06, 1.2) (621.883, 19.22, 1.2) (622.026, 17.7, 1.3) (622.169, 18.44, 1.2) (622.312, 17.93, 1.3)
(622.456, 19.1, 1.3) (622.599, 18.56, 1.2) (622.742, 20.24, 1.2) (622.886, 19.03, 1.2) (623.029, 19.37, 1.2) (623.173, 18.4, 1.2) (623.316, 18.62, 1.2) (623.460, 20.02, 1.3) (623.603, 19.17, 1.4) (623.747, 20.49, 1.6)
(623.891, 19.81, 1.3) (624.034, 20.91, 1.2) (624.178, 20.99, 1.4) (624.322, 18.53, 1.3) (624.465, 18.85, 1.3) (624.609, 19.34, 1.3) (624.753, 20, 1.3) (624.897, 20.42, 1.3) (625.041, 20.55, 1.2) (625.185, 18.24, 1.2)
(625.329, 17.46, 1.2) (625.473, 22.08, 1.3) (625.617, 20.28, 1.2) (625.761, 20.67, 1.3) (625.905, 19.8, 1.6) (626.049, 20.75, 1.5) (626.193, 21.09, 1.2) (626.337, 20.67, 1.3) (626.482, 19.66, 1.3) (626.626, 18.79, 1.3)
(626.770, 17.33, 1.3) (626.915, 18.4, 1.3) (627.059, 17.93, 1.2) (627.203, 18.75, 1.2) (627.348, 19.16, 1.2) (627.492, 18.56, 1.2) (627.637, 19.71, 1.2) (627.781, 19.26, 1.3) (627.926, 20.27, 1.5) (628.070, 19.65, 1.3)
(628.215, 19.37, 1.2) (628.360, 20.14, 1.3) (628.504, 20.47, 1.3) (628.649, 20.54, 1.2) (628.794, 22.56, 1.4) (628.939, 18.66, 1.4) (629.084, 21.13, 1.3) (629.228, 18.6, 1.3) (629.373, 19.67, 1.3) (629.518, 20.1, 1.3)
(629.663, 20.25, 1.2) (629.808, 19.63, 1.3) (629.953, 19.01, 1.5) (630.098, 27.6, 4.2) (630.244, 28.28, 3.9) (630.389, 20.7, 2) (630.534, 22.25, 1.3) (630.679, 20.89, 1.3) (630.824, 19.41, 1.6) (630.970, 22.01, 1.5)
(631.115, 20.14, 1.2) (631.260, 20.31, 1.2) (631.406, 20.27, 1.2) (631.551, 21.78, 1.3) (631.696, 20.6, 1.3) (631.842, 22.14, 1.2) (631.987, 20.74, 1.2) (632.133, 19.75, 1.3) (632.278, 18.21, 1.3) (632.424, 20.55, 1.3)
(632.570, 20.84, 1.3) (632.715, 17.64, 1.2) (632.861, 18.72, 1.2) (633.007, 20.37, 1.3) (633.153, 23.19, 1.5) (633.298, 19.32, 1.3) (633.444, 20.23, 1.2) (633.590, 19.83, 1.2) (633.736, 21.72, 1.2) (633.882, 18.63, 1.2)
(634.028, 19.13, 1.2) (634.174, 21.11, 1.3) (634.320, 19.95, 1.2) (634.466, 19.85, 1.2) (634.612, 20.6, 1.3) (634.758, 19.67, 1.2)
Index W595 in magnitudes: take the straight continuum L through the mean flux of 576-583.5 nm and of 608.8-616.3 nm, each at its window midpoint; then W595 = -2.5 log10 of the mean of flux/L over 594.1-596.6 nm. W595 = -0.023 mag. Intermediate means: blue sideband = 19.3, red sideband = 19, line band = 19.5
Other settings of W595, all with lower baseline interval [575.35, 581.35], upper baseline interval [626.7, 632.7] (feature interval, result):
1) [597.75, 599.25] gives 0.04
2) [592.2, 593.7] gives 0.09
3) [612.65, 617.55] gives 0.06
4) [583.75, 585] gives 0.11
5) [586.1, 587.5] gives 0.08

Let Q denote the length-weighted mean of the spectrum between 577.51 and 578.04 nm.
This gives 18.5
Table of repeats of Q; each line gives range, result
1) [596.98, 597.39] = 19.4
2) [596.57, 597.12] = 20.7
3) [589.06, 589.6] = 17.9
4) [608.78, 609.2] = 17.9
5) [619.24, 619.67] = 19.6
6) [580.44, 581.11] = 20.5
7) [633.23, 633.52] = 19.8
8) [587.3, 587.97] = 19.8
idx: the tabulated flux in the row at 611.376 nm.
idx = 19.68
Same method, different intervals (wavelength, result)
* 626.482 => 19.66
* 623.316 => 18.62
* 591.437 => 19.21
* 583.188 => 22.42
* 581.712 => 15.04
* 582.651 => 17.99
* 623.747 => 20.49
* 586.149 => 16.07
